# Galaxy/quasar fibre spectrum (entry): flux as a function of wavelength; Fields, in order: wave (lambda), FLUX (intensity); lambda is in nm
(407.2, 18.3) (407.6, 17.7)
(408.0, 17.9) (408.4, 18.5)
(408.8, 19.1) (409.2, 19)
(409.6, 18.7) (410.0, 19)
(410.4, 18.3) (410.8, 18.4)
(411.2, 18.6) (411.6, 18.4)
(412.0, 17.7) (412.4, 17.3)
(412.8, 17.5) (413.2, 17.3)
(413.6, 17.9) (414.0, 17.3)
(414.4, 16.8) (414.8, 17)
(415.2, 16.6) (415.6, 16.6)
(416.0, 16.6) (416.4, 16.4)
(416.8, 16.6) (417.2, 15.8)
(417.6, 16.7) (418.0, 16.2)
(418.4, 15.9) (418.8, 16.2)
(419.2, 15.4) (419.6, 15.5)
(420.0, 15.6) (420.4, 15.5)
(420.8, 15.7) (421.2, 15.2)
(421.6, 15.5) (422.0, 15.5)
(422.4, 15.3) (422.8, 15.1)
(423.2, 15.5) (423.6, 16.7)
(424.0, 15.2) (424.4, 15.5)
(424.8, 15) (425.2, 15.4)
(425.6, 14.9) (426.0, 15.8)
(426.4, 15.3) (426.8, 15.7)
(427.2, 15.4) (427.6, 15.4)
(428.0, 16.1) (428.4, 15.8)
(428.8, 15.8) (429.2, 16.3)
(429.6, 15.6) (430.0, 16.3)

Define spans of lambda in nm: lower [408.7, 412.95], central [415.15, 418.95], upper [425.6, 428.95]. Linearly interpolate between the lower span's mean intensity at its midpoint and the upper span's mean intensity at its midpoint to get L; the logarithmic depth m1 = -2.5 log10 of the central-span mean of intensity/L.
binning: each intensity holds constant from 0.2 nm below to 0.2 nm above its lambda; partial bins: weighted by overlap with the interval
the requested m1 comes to 0.06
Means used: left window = 18.4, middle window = 16.4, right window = 15.6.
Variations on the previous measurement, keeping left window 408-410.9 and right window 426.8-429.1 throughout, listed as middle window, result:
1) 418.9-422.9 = 0.093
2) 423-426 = 0.054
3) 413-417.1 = 0.056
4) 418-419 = 0.075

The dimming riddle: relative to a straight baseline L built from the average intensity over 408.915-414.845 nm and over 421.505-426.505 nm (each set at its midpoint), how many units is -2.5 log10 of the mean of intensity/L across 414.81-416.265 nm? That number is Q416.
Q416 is 0.04 mag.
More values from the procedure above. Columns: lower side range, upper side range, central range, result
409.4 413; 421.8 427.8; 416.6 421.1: 0.050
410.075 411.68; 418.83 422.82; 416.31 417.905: 0.015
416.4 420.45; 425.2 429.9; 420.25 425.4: 0.024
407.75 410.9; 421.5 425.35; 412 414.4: 0.020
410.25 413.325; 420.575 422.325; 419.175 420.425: 0.026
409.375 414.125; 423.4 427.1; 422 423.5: 0.038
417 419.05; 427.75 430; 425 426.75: 0.043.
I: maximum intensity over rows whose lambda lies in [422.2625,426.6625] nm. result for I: 16.7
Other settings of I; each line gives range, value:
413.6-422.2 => 17.9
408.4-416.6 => 19.1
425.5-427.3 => 15.8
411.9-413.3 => 17.7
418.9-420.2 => 15.6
